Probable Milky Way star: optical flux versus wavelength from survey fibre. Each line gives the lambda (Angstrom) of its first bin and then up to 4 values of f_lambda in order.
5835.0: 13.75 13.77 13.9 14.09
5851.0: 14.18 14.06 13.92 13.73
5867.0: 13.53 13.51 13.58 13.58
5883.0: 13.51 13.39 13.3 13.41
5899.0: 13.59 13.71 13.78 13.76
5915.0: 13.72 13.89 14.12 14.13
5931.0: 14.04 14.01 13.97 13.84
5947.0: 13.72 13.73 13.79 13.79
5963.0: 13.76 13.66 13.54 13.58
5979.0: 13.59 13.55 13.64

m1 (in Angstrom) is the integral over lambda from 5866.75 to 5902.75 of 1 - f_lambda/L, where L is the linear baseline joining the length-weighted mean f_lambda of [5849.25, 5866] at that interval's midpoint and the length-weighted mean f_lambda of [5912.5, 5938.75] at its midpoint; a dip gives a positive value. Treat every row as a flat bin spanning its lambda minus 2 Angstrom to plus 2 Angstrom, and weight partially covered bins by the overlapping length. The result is 1.2 Angstrom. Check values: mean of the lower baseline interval 13.9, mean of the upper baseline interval 14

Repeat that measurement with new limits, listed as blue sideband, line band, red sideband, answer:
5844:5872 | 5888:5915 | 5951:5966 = 0.46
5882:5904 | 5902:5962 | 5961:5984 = -1.44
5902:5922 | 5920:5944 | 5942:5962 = -0.42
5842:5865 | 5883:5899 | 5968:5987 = 0.52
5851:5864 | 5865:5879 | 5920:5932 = 0.44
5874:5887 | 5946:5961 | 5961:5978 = -0.16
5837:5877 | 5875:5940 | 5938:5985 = 0.15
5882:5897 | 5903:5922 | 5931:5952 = -0.26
